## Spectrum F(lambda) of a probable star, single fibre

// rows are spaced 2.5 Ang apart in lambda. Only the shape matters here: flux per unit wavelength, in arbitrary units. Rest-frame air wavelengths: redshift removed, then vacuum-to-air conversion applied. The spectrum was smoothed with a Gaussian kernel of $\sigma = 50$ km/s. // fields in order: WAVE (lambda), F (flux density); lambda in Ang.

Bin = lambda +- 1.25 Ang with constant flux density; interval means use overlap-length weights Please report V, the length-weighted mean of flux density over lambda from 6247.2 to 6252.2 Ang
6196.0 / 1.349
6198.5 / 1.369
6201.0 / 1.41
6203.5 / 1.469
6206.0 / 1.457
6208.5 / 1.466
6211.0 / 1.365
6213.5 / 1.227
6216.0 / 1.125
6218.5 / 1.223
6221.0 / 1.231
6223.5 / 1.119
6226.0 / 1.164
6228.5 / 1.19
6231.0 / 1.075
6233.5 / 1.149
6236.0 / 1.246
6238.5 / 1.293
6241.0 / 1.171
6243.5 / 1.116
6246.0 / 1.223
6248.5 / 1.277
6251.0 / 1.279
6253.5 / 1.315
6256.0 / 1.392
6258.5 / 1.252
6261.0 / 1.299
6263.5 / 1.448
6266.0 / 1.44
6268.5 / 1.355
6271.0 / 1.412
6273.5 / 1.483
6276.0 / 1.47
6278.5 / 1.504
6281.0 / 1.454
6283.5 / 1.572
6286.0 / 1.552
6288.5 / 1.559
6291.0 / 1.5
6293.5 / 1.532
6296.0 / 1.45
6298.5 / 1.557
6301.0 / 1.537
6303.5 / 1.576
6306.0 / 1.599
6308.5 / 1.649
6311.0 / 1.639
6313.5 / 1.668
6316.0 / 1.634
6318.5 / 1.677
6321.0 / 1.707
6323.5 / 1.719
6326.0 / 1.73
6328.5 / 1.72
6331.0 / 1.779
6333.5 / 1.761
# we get 1.28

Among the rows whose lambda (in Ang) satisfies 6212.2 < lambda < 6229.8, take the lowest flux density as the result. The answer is 1.119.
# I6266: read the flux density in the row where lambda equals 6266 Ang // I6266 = 1.44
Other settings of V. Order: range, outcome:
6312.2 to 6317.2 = 1.65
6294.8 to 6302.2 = 1.51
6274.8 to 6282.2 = 1.48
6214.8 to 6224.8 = 1.17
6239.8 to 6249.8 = 1.2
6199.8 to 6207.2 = 1.45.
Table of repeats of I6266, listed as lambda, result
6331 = 1.779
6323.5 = 1.719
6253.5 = 1.315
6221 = 1.231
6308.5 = 1.649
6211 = 1.365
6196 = 1.349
